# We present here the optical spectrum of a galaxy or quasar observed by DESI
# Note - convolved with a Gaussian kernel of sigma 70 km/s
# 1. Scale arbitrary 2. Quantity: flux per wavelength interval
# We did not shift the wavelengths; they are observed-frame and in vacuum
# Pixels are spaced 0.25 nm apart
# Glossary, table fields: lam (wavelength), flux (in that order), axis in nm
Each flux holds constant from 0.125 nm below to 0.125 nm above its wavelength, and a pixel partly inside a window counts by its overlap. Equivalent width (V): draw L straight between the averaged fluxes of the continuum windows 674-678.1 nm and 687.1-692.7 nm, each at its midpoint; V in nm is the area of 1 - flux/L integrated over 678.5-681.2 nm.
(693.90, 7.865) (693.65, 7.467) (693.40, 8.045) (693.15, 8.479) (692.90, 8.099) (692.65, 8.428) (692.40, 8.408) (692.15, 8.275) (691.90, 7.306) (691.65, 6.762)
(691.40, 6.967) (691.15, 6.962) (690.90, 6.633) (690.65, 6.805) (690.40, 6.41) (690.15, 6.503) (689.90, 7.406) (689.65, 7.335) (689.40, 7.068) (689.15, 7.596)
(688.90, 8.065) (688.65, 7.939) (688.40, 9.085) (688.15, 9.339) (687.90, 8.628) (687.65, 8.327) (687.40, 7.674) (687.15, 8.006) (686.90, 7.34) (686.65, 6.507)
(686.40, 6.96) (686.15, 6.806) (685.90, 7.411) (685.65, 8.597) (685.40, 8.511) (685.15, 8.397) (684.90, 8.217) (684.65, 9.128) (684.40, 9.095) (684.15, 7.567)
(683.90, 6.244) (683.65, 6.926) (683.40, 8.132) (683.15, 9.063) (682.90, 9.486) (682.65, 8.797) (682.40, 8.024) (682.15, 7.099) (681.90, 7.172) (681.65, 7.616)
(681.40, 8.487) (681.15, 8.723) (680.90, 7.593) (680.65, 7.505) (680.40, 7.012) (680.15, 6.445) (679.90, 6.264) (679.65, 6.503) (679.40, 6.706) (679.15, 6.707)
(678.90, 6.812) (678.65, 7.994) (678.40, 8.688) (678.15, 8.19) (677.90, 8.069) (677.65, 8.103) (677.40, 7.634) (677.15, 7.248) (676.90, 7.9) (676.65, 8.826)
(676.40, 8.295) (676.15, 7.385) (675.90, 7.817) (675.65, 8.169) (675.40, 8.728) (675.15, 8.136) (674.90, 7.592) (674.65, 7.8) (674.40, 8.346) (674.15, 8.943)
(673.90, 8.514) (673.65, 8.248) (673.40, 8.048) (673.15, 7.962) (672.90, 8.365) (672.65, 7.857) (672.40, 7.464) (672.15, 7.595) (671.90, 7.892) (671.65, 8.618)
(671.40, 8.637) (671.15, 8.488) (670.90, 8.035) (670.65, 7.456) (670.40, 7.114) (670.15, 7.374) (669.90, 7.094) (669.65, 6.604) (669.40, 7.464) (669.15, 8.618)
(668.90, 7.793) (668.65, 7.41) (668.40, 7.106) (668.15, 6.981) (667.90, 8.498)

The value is 0.29 nm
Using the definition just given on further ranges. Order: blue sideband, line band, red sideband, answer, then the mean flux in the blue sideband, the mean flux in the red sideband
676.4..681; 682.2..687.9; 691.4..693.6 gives -0.221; 7.48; 7.9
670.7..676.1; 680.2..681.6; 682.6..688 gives 0.045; 8.13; 7.98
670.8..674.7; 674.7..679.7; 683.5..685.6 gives 0.205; 8.18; 8.03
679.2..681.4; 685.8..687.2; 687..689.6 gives 0.141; 7.16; 8.14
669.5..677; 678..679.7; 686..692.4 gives 0.084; 7.98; 7.49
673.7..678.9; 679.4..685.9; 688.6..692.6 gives -0.091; 8.09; 7.29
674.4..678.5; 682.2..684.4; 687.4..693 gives -0.059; 8.04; 7.65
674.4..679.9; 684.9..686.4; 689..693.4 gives -0.068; 7.75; 7.4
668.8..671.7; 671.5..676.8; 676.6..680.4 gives -0.367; 7.75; 7.43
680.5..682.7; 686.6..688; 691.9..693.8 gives 0.032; 7.85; 8.11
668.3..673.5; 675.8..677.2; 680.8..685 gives -0.006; 7.76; 8.08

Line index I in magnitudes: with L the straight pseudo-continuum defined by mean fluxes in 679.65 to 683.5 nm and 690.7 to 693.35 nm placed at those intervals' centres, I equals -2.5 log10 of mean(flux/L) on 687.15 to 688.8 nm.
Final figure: -0.10 mag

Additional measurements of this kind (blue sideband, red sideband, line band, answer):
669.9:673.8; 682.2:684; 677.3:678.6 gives -0.02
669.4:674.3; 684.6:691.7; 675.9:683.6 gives 0.00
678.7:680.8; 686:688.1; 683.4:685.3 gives -0.09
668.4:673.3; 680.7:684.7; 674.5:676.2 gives -0.01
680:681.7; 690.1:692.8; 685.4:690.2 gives -0.05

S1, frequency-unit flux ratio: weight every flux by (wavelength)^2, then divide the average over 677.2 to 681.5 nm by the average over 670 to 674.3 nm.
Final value 0.95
